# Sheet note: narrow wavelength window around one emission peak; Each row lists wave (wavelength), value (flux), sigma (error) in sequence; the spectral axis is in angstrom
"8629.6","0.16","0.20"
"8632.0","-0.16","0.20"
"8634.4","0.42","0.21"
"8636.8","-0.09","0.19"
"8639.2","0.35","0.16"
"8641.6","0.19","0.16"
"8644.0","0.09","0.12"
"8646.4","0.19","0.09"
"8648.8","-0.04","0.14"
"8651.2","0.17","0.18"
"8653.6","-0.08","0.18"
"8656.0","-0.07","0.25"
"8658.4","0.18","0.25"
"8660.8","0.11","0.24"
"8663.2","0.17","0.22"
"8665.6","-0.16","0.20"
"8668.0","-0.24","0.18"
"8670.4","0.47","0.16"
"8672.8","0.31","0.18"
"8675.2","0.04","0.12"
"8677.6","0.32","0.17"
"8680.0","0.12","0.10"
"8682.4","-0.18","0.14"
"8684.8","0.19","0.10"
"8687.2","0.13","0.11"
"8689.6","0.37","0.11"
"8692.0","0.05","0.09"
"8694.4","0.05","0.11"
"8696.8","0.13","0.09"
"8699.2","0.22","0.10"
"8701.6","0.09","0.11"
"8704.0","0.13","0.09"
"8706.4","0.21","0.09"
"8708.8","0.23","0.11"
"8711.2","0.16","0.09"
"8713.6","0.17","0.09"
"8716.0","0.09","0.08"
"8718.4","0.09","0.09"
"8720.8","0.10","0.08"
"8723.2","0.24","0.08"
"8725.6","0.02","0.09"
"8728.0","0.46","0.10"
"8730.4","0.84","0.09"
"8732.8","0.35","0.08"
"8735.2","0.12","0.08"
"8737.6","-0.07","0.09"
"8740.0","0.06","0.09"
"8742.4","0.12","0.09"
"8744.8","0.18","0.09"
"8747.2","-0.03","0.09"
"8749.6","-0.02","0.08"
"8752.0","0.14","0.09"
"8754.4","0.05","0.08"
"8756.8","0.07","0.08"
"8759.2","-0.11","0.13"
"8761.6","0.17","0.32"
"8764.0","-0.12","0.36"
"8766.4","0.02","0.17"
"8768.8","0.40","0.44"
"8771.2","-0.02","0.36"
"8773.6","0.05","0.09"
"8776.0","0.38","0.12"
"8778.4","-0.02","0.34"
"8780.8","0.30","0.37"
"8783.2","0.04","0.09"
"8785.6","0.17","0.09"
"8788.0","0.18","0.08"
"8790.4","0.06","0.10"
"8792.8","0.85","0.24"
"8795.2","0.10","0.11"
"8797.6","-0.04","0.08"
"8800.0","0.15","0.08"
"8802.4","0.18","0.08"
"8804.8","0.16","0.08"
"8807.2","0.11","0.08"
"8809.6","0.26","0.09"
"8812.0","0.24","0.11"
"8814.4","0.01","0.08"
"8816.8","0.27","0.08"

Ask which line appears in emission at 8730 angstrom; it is Hbeta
